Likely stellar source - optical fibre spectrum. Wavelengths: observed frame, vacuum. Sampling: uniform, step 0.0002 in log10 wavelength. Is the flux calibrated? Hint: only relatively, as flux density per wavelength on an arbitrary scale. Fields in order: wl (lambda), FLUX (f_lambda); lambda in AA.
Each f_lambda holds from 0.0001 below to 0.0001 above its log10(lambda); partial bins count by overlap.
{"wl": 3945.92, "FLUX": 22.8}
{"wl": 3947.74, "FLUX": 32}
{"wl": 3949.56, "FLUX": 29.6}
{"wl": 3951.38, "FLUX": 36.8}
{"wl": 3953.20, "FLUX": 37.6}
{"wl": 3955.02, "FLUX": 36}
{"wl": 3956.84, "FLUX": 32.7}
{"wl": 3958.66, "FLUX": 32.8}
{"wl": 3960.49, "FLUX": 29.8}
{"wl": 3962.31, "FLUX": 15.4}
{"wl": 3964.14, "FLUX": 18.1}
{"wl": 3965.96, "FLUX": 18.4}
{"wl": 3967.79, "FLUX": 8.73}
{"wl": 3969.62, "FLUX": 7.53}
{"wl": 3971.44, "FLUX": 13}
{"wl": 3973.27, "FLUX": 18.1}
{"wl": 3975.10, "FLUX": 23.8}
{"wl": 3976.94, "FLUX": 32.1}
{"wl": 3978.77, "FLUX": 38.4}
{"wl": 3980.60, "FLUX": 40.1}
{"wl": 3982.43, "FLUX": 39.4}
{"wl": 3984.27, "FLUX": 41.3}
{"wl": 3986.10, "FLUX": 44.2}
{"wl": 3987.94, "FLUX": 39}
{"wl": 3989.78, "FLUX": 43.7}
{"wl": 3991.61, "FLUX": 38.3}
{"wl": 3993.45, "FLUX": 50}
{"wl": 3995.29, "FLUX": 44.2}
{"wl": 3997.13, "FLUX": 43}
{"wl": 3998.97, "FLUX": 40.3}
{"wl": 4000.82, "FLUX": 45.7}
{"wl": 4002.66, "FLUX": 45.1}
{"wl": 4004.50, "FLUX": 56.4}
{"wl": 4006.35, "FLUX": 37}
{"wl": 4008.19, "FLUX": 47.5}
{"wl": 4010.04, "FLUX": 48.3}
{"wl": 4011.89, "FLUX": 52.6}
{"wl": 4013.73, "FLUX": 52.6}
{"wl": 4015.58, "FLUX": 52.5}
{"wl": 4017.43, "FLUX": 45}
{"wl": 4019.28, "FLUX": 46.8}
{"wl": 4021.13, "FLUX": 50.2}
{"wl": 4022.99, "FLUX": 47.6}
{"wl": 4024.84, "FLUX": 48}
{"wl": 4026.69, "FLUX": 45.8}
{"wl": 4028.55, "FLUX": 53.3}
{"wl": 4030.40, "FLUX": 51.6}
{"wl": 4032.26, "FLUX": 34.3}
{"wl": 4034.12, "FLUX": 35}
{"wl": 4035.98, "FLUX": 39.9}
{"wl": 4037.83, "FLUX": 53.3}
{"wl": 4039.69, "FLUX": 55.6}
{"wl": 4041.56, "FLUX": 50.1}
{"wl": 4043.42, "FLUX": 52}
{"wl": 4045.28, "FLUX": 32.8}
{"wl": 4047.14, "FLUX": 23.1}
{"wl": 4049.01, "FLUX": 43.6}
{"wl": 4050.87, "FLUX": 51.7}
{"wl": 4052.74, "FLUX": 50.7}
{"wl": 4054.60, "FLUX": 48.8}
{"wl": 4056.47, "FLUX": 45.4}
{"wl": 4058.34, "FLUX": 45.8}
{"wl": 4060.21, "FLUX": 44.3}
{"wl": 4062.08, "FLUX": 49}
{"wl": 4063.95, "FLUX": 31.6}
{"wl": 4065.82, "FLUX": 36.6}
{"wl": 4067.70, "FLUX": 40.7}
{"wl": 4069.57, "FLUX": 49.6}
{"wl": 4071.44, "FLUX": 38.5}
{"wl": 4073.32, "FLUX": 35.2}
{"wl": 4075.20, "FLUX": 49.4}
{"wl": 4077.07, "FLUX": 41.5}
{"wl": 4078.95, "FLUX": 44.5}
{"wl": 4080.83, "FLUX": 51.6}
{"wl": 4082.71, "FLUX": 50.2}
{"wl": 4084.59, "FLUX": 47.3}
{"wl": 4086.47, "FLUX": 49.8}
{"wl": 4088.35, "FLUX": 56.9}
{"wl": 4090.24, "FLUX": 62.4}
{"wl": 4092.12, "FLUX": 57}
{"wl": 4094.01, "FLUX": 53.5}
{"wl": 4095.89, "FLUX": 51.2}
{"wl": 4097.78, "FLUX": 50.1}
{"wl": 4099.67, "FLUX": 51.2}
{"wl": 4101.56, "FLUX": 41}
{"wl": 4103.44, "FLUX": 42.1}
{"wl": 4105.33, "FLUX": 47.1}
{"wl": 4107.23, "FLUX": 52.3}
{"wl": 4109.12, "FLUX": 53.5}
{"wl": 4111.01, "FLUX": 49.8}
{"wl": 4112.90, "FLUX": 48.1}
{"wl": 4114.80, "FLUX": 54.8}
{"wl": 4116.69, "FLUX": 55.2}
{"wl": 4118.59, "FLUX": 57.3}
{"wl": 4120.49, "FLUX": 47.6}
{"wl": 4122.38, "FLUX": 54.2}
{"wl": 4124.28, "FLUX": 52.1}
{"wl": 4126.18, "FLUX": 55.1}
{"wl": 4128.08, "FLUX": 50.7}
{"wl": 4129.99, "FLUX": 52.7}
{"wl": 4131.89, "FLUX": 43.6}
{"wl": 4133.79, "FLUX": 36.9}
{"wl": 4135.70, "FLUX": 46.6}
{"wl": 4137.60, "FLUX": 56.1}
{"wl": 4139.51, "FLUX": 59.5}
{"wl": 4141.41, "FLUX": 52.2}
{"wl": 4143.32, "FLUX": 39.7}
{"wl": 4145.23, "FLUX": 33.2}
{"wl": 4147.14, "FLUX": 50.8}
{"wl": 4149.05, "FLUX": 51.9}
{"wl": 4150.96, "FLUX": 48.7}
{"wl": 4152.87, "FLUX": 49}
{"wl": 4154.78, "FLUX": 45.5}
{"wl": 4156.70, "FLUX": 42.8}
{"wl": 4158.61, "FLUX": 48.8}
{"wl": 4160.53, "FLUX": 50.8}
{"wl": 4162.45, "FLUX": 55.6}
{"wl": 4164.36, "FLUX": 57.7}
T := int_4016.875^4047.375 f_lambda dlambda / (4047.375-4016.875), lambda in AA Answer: 45.5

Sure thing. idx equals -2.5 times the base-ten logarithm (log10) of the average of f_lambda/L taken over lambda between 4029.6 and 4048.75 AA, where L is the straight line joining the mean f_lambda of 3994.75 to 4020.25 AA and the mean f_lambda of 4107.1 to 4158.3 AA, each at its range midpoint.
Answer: 0.12 mag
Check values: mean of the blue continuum 47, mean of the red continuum 49.6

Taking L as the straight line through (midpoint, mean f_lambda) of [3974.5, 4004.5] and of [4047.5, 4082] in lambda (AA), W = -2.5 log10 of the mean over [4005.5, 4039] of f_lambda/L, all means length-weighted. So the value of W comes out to -0.11 mag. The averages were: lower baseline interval 41.2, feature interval 46.8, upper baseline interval 44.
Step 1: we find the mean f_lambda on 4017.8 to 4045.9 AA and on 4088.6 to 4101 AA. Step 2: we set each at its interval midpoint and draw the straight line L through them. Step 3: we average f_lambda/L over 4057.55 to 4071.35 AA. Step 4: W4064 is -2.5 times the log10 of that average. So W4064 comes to 0.19 mag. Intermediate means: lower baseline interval 46.5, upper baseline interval 53.9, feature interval 42.2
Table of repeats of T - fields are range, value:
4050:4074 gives 43.7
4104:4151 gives 49.9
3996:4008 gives 44.8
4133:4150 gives 47.5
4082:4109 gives 50.9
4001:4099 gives 46.8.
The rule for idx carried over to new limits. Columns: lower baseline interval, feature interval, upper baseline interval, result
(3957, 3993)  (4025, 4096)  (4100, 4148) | -0.14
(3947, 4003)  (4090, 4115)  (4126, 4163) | -0.14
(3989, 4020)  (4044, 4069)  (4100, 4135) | 0.14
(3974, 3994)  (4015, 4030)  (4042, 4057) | -0.17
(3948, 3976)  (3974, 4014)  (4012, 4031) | -0.13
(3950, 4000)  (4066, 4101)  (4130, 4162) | -0.16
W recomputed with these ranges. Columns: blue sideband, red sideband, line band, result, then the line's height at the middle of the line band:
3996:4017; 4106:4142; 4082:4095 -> -0.08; 50.2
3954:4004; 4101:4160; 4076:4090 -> -0.13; 44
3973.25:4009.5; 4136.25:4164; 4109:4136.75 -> -0.06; 47.7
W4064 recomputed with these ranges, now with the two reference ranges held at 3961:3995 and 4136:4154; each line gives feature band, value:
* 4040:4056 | -0.18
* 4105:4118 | -0.15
